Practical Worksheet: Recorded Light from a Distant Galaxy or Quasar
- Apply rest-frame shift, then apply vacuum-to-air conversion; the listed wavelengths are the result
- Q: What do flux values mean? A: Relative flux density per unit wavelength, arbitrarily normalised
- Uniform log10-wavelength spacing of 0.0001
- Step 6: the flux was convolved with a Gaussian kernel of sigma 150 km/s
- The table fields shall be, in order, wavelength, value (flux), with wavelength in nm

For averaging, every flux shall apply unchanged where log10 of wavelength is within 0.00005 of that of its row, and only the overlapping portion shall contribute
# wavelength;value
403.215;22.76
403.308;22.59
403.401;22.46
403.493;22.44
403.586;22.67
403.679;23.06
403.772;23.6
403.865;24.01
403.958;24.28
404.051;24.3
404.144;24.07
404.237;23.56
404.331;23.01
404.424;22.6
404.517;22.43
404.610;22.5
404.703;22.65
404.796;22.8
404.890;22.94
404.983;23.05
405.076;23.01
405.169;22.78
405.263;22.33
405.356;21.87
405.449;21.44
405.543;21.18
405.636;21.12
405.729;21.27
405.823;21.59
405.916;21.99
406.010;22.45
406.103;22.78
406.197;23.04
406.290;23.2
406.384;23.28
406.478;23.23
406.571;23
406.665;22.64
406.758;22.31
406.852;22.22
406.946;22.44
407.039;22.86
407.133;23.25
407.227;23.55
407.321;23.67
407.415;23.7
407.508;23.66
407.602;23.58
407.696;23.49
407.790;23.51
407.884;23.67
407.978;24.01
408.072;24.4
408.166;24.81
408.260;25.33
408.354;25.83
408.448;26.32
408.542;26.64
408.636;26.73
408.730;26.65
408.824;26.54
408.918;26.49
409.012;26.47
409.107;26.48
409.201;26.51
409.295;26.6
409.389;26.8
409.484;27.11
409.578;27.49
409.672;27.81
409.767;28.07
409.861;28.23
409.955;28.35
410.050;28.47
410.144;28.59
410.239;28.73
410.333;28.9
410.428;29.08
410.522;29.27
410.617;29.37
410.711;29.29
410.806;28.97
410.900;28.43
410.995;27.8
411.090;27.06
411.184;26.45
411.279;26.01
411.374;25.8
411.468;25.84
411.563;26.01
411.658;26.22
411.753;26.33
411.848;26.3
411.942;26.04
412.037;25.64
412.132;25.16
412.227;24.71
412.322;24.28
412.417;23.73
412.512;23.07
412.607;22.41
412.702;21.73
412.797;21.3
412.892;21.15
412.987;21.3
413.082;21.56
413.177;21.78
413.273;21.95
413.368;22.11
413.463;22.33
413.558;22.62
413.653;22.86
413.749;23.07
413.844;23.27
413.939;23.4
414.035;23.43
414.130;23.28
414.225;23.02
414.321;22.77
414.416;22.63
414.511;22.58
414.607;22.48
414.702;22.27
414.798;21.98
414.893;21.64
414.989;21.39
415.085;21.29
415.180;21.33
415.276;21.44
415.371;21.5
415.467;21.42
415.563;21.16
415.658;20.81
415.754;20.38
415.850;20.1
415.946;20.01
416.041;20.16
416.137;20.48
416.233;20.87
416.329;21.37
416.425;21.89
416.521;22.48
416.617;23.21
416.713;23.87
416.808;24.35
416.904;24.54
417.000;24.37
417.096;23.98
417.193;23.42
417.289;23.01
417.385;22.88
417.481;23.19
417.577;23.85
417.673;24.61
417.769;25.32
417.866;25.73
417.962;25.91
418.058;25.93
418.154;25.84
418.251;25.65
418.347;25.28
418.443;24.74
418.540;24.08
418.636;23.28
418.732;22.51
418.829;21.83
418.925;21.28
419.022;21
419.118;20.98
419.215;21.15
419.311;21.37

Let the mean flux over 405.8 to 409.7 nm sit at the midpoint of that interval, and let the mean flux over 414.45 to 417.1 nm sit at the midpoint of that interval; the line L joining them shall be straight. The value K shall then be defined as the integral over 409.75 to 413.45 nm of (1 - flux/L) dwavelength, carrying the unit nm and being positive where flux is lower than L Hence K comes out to -0.39 nm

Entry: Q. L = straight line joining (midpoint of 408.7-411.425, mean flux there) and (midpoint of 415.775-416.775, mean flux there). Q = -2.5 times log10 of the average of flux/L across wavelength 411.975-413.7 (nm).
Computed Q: 0.10 mag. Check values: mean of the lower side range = 27.7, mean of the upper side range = 21.5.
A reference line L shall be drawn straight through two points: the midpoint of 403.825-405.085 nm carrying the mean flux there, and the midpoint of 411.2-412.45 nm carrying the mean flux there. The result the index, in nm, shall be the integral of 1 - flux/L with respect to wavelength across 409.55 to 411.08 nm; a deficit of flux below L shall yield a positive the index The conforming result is -0.209 nm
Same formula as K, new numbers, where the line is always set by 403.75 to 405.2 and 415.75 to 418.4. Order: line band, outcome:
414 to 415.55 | 0.08 nm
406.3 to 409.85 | -0.25 nm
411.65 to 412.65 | -0.07 nm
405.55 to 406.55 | 0.04 nm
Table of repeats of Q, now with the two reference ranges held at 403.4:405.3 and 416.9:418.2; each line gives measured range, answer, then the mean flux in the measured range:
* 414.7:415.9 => 0.143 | 21.2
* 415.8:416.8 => 0.131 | 21.6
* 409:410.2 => -0.163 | 27.5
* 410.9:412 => -0.113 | 26.4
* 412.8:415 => 0.080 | 22.4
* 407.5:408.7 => -0.060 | 24.8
